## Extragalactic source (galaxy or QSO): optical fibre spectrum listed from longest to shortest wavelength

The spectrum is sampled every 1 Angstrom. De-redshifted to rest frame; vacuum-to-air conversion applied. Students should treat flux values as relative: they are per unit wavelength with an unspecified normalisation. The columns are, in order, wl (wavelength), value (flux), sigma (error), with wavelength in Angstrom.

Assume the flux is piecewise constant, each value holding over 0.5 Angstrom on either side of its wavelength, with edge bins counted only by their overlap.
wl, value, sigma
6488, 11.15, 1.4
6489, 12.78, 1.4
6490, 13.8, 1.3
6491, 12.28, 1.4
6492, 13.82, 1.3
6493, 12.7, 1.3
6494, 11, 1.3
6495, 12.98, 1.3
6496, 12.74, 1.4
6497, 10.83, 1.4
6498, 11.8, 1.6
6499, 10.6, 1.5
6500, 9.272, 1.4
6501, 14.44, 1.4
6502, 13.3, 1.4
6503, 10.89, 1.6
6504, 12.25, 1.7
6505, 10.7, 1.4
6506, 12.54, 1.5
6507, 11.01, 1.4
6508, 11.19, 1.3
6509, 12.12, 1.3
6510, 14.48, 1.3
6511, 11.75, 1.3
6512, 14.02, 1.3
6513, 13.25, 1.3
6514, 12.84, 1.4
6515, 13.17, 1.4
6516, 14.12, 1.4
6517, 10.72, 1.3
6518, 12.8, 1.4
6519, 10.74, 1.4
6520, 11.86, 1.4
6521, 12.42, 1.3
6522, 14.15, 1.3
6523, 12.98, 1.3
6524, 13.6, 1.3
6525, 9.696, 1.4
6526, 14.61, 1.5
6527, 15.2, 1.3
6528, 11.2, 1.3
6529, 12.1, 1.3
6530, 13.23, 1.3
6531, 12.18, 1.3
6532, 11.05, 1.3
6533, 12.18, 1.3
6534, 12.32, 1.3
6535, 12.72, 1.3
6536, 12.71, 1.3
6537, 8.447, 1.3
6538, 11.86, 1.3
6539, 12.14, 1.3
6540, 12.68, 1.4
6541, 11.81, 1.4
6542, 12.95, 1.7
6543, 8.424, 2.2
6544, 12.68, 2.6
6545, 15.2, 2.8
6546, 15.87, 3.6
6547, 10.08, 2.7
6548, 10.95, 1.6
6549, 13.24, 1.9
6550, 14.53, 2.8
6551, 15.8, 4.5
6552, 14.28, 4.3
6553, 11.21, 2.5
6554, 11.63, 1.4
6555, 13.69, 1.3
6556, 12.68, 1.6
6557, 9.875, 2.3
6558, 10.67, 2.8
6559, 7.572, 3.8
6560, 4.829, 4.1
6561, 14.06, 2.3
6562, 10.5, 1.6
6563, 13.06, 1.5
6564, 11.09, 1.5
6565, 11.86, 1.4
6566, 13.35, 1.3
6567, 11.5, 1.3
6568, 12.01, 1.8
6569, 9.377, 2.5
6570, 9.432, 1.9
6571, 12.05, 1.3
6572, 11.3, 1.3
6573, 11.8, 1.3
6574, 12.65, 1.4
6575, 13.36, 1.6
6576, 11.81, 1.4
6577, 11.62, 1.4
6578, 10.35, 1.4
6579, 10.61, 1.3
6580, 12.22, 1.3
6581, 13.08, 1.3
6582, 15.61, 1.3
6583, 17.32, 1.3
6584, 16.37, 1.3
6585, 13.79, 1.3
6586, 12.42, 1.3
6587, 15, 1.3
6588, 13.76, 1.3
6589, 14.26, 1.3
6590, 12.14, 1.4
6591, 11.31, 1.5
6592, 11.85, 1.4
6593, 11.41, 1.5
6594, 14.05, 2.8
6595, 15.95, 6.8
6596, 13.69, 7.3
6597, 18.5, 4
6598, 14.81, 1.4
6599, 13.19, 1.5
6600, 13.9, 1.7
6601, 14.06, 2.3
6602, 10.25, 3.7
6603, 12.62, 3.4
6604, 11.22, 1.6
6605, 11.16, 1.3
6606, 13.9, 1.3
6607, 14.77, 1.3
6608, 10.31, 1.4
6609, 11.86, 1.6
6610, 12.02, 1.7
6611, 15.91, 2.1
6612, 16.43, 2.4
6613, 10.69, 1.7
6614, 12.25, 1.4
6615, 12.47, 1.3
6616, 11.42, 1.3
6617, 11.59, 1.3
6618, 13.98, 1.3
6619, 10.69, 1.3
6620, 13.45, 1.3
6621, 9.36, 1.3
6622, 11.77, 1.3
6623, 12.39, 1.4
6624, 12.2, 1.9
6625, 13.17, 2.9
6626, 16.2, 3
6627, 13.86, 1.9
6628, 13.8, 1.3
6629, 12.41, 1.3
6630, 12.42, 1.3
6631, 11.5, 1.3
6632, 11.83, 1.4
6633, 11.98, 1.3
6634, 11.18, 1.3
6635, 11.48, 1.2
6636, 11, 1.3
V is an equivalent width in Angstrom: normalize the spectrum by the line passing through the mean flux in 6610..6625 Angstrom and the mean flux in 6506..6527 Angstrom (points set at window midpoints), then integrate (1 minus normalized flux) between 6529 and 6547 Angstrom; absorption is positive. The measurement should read 0.6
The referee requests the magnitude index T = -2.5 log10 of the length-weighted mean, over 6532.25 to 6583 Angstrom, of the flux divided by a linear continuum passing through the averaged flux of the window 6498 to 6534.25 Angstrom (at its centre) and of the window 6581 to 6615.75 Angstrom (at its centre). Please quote 0.08 mag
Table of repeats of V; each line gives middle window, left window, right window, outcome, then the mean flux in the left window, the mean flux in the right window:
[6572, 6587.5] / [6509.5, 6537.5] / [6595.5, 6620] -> -0.4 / 12.5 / 13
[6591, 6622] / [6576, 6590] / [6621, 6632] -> 0.5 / 13.5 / 12.8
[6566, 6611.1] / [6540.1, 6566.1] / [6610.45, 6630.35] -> -1.6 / 12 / 12.8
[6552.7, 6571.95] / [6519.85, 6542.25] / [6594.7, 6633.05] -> 2.3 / 12.4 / 12.9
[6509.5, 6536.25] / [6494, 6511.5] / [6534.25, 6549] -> -1.5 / 11.9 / 12.1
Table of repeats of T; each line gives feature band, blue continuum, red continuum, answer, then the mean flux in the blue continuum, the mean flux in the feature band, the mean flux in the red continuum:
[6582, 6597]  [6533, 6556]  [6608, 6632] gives -0.12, 12.5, 14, 12.6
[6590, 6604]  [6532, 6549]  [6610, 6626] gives -0.08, 12.1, 13.4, 12.6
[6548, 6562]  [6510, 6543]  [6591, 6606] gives 0.09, 12.4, 11.8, 13.3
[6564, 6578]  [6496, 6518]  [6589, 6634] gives 0.09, 12.2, 11.6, 12.8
